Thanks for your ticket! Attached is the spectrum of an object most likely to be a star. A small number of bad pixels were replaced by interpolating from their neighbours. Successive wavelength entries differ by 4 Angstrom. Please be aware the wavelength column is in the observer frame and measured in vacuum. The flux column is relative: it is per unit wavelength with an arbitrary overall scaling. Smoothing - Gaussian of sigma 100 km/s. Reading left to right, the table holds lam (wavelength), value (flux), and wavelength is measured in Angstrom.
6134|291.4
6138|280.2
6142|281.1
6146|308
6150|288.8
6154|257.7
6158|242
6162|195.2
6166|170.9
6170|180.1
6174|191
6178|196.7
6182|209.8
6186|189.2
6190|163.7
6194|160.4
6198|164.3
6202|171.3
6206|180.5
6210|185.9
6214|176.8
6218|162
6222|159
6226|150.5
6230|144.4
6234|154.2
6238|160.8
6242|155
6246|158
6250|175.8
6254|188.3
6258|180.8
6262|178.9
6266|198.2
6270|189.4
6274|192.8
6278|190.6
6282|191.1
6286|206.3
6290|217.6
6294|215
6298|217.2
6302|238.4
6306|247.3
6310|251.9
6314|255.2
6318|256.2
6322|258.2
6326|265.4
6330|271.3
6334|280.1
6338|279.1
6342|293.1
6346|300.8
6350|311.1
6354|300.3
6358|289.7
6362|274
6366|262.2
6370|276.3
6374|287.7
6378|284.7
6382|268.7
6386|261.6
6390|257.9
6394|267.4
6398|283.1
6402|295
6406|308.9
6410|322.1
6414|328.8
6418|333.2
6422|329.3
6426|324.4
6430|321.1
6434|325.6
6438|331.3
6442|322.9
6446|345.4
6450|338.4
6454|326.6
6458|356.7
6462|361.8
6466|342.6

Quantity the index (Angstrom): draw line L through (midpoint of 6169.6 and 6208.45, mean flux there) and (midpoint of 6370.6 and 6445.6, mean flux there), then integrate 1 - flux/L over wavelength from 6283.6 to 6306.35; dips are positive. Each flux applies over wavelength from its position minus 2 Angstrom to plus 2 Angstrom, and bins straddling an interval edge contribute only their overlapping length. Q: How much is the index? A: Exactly 1.8 Angstrom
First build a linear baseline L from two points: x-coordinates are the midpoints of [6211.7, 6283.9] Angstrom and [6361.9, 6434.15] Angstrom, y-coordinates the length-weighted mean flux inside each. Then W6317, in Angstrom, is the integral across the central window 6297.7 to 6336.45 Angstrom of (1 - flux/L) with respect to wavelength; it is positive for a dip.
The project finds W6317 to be -4.5 Angstrom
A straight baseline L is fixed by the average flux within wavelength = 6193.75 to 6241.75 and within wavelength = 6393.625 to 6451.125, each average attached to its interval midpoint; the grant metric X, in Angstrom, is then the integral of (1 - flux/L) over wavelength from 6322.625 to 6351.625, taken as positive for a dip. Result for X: -3.3 Angstrom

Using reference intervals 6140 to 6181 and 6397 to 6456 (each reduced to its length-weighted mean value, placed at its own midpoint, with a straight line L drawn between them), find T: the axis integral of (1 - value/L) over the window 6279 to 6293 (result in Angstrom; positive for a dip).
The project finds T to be 3.6 Angstrom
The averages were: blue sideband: 231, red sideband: 323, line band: 205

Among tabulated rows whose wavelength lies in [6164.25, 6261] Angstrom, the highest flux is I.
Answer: 209.8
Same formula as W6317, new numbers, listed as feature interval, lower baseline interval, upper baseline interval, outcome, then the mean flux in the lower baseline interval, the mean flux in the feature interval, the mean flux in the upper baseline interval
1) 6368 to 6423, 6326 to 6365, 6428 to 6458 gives 3.2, 287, 293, 332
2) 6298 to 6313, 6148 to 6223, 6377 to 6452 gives 0.6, 192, 243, 308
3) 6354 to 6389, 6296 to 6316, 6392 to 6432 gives 1.0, 242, 277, 311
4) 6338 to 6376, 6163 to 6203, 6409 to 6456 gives -0.5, 180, 288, 329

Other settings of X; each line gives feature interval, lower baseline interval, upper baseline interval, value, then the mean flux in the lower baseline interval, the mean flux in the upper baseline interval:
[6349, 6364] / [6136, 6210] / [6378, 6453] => -0.40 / 212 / 309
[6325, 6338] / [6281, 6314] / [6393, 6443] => -1.16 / 226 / 316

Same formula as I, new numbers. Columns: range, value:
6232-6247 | 160.8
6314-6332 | 271.3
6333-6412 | 322.1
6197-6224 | 185.9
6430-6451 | 345.4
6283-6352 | 311.1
